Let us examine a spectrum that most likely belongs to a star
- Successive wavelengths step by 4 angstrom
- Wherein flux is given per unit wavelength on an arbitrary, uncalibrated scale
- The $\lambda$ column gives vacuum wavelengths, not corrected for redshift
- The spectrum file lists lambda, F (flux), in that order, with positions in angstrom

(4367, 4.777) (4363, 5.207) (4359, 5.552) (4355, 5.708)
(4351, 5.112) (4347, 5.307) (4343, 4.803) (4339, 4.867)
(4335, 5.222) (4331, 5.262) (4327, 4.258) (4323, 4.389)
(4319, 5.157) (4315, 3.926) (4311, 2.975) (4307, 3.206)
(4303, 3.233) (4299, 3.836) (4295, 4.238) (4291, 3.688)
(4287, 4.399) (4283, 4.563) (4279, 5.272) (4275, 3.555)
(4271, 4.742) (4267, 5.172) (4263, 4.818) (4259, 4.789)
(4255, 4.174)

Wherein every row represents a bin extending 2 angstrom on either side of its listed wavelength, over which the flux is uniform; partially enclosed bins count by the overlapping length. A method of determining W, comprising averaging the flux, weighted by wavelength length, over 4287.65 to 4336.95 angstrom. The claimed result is 4.12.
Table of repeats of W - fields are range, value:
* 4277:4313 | 3.93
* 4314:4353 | 4.85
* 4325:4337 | 4.91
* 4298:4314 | 3.32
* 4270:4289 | 4.49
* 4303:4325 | 3.87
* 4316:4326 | 4.64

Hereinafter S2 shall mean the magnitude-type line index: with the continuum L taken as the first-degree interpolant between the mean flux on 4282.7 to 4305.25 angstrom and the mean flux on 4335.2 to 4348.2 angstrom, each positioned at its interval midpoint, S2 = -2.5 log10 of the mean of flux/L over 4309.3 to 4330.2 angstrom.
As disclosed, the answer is 0.08 mag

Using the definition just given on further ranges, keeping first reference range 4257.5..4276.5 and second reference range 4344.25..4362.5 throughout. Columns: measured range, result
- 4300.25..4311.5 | 0.48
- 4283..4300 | 0.18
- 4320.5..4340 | 0.08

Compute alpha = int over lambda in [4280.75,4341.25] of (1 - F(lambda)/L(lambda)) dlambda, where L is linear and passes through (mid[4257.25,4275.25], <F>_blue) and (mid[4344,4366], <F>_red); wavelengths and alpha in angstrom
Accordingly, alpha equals 9.7 angstrom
